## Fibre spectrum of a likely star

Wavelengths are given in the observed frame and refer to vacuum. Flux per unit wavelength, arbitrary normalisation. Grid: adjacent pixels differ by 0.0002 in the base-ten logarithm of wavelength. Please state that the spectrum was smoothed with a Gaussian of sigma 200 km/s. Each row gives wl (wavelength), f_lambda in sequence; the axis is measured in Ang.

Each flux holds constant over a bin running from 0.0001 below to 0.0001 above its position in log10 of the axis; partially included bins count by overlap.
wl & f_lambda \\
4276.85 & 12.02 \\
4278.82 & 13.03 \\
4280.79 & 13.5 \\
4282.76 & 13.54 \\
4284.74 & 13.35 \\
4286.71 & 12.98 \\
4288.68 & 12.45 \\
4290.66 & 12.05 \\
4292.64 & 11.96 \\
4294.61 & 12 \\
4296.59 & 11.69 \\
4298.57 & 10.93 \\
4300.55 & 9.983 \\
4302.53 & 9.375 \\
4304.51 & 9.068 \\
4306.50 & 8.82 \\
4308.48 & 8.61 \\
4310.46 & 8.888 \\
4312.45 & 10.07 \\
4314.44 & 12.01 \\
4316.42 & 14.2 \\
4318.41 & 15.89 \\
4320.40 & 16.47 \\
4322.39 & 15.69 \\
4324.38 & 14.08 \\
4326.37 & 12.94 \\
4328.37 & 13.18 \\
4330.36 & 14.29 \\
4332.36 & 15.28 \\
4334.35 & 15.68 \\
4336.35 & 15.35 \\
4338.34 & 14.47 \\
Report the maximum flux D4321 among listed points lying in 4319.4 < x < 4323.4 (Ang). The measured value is 16.47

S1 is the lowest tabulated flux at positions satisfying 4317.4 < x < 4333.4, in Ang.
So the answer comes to 12.94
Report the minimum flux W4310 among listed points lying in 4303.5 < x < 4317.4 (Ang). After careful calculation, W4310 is 8.61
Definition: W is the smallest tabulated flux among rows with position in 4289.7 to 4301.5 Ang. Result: 9.983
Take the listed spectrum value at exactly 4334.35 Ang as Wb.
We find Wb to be 15.68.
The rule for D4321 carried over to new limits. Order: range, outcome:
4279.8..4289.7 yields 13.54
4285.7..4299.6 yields 12.98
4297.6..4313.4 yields 10.93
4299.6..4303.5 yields 9.983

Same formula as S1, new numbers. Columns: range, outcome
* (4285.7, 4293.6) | 11.96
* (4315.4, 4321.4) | 14.2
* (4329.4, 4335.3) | 14.29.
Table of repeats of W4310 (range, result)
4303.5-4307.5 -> 8.82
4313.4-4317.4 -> 12.01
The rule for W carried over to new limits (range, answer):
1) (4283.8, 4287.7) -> 12.98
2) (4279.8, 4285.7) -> 13.35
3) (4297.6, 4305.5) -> 9.068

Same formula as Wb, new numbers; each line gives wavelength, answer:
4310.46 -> 8.888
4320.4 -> 16.47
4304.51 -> 9.068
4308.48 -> 8.61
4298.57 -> 10.93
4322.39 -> 15.69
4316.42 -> 14.2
